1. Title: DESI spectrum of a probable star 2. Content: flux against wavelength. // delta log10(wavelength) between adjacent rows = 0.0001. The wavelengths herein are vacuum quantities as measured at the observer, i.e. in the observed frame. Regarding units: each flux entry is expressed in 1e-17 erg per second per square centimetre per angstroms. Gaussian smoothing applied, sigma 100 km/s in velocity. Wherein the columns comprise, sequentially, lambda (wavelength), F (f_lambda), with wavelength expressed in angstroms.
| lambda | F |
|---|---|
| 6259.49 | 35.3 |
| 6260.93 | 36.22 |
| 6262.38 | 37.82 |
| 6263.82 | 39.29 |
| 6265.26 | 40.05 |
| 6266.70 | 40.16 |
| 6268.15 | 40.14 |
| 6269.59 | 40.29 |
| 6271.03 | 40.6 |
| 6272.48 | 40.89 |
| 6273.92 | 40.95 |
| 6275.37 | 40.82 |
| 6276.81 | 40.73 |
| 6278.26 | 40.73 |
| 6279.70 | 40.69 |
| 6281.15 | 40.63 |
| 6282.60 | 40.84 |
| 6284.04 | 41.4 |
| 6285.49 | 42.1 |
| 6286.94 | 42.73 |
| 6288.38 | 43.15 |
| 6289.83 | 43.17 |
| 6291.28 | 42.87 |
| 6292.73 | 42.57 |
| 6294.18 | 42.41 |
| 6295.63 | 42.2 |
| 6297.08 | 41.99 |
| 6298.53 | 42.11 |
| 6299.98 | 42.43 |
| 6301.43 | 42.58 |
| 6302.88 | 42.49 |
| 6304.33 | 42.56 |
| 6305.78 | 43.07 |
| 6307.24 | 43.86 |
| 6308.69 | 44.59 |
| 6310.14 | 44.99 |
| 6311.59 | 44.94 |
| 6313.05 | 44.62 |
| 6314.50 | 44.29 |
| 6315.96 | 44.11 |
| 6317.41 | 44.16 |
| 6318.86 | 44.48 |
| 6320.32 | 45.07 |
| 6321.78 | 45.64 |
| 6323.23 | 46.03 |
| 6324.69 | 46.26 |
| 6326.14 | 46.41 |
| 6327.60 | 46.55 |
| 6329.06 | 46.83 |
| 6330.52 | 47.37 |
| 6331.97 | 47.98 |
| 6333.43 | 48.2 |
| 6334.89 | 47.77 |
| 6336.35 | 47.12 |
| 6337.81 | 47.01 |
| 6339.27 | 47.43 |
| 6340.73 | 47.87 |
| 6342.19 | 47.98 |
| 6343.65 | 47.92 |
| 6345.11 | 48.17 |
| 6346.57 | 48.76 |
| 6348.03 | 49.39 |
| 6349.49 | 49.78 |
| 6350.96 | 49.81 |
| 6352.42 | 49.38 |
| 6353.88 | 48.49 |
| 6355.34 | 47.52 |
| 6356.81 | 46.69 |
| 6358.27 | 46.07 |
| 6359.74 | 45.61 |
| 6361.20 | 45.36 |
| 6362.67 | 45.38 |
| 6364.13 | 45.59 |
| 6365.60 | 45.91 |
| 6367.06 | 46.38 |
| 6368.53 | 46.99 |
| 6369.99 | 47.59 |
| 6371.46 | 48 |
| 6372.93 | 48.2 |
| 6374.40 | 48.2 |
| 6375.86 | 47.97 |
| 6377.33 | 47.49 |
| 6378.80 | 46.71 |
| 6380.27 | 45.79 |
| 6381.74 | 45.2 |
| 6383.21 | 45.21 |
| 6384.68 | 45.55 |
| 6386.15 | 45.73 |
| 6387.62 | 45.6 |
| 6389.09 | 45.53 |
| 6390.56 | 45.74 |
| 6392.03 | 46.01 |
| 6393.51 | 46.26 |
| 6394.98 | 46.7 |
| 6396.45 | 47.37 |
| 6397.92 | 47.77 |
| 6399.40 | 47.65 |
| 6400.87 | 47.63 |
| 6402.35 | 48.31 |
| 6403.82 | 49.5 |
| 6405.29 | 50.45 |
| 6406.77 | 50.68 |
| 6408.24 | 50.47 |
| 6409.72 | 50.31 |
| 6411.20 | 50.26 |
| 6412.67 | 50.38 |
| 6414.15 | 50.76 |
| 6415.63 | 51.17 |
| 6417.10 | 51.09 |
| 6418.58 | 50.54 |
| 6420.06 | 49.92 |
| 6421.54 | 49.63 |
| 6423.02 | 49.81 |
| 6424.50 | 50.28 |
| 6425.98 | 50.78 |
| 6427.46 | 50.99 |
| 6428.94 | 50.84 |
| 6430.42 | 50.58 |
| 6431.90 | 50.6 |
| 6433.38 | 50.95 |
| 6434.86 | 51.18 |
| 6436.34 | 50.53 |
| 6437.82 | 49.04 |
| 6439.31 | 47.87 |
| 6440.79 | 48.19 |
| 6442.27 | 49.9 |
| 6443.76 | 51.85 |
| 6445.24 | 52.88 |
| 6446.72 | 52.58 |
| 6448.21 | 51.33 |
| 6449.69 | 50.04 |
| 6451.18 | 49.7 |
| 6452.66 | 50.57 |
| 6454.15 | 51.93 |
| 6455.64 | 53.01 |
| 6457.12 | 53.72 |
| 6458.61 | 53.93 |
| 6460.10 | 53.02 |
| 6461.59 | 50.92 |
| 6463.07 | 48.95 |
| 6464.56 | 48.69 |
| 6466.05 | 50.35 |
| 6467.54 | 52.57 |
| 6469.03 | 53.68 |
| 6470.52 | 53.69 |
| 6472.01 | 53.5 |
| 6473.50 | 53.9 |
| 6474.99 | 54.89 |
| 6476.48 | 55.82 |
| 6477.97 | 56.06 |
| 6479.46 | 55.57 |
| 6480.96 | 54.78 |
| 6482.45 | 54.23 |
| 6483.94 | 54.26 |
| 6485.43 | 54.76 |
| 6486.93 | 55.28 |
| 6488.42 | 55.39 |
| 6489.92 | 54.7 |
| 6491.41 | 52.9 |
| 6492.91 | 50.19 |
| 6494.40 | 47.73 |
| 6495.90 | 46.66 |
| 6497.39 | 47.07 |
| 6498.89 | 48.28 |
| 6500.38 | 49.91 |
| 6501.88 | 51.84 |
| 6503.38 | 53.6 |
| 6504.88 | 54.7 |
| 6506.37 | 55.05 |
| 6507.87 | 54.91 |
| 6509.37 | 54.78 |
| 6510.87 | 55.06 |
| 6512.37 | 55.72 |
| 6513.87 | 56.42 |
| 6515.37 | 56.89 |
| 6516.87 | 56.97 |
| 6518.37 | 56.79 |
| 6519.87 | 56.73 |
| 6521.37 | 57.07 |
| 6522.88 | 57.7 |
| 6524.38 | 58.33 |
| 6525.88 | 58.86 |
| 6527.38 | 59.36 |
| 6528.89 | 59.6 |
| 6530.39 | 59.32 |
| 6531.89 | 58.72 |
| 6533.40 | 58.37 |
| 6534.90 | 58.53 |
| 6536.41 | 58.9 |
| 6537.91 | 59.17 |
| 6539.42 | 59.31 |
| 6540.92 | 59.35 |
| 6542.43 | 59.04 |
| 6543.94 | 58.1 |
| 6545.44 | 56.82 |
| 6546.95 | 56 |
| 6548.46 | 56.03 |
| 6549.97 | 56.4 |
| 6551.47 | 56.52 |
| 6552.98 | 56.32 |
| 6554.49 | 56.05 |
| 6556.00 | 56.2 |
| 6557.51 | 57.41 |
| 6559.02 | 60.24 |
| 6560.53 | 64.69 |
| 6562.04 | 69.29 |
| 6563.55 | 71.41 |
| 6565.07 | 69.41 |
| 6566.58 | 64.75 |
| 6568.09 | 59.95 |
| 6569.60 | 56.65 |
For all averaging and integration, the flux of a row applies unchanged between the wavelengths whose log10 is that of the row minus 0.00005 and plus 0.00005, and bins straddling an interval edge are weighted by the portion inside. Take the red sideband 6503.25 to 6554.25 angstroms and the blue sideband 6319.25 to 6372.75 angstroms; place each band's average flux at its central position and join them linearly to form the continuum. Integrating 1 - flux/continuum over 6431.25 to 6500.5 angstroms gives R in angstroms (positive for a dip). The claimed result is 2.5 angstroms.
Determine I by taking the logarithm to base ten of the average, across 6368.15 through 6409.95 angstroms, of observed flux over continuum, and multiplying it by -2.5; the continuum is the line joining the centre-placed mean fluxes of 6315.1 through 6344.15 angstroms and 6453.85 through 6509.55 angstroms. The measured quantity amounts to 0.04 mag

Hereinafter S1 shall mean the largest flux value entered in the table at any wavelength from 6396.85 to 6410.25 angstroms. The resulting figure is 50.68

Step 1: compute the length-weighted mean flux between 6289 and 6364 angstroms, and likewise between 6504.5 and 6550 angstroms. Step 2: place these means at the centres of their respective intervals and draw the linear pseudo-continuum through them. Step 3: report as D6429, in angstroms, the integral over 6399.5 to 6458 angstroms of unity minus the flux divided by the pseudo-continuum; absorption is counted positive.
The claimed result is 1.32 angstroms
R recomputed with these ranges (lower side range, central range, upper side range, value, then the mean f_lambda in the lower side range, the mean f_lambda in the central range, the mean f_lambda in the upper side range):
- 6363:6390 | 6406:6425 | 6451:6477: -0.5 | 46.5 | 50.4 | 52.4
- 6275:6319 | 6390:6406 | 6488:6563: 0.4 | 42.7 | 47.6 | 56.3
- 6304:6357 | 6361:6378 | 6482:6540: 0.5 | 46.6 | 47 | 55.2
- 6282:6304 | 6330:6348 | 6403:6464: -1.1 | 42.4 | 47.9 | 50.8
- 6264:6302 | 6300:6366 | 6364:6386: -2.8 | 41.5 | 46.2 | 46.7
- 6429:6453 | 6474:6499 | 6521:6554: 0.5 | 50.5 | 53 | 58.1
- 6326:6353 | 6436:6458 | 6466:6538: 0.7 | 48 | 50.9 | 54.9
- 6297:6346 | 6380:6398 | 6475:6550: 1.1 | 45.5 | 46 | 55.6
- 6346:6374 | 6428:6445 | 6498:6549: 0.5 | 47.4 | 50.2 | 56.6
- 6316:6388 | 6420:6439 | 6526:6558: 0.4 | 46.9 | 50.3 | 57.9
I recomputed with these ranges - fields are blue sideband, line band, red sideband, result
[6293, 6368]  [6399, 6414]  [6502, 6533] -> 0.014 mag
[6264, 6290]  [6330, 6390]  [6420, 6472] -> -0.030 mag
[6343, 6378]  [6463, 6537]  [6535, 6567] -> 0.040 mag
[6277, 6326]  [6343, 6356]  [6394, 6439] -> -0.065 mag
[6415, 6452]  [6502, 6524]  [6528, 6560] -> 0.002 mag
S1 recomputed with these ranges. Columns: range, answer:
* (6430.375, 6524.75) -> 58.33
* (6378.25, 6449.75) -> 52.88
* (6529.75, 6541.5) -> 59.35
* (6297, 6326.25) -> 46.41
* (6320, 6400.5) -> 49.81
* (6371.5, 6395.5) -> 48.2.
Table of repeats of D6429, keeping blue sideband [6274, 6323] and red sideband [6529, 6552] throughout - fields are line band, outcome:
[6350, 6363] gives -0.20 angstroms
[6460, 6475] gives 0.42 angstroms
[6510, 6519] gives 0.03 angstroms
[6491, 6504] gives 1.35 angstroms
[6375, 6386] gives 0.41 angstroms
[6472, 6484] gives -0.16 angstroms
